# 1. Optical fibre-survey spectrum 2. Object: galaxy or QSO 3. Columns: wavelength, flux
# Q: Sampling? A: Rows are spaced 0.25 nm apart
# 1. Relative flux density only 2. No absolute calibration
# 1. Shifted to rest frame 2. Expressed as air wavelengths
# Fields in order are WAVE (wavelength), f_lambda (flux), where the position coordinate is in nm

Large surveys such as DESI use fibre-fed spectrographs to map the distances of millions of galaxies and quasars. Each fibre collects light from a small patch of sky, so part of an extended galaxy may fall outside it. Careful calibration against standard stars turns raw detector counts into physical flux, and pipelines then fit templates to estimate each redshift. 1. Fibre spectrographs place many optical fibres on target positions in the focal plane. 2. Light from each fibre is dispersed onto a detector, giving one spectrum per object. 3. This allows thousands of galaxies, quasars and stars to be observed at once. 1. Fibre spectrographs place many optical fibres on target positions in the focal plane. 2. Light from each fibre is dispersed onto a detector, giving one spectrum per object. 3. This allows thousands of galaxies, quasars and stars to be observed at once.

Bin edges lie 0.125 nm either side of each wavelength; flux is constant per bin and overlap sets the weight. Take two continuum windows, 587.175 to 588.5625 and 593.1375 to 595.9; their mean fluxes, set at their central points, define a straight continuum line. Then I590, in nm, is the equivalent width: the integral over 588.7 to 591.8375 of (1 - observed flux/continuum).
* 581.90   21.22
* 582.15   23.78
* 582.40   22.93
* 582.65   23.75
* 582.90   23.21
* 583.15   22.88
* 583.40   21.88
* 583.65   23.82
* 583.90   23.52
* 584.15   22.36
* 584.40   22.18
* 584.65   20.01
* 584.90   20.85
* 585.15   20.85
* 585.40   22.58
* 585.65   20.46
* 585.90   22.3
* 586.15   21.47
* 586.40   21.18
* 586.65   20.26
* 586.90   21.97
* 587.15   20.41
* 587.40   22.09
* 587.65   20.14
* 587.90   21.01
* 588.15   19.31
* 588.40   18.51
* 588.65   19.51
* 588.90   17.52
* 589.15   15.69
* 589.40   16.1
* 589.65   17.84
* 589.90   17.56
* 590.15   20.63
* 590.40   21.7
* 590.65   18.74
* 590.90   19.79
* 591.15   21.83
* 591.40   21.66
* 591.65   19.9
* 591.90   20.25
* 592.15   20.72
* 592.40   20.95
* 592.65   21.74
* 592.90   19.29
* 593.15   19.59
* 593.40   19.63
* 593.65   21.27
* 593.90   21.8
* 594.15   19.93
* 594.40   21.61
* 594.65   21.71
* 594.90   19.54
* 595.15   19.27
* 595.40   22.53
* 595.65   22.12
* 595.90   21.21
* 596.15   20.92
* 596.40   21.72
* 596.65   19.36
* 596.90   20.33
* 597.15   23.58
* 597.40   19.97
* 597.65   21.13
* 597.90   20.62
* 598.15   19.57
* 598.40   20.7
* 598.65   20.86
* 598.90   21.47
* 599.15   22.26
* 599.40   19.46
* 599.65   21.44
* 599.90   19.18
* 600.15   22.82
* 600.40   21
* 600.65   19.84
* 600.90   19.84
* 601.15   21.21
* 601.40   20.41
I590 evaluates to 0.206 nm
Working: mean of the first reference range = 20.2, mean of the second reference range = 20.9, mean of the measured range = 19.1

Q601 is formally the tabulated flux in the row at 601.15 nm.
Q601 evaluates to 21.21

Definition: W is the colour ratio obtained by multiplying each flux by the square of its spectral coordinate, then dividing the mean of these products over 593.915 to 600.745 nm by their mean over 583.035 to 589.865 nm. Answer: 1.06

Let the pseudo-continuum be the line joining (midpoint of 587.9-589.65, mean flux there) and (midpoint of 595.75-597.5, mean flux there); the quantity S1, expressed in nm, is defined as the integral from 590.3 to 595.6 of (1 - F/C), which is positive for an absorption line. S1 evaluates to -0.28 nm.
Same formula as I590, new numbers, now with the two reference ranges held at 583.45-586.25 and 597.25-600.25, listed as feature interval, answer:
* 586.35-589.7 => 0.346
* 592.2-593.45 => 0.056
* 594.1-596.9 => 0.019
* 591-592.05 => 0.023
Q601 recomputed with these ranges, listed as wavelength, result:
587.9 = 21.01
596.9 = 20.33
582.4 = 22.93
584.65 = 20.01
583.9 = 23.52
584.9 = 20.85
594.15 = 19.93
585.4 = 22.58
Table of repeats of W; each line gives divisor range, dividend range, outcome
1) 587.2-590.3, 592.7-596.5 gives 1.12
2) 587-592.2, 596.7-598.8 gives 1.09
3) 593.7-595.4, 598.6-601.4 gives 1.02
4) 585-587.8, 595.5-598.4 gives 1.02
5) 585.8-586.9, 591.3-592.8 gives 0.99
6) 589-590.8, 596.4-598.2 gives 1.16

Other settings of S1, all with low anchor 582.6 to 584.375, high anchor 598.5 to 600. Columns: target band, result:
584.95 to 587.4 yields 0.14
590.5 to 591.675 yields 0.08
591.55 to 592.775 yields 0.06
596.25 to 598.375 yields 0.03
